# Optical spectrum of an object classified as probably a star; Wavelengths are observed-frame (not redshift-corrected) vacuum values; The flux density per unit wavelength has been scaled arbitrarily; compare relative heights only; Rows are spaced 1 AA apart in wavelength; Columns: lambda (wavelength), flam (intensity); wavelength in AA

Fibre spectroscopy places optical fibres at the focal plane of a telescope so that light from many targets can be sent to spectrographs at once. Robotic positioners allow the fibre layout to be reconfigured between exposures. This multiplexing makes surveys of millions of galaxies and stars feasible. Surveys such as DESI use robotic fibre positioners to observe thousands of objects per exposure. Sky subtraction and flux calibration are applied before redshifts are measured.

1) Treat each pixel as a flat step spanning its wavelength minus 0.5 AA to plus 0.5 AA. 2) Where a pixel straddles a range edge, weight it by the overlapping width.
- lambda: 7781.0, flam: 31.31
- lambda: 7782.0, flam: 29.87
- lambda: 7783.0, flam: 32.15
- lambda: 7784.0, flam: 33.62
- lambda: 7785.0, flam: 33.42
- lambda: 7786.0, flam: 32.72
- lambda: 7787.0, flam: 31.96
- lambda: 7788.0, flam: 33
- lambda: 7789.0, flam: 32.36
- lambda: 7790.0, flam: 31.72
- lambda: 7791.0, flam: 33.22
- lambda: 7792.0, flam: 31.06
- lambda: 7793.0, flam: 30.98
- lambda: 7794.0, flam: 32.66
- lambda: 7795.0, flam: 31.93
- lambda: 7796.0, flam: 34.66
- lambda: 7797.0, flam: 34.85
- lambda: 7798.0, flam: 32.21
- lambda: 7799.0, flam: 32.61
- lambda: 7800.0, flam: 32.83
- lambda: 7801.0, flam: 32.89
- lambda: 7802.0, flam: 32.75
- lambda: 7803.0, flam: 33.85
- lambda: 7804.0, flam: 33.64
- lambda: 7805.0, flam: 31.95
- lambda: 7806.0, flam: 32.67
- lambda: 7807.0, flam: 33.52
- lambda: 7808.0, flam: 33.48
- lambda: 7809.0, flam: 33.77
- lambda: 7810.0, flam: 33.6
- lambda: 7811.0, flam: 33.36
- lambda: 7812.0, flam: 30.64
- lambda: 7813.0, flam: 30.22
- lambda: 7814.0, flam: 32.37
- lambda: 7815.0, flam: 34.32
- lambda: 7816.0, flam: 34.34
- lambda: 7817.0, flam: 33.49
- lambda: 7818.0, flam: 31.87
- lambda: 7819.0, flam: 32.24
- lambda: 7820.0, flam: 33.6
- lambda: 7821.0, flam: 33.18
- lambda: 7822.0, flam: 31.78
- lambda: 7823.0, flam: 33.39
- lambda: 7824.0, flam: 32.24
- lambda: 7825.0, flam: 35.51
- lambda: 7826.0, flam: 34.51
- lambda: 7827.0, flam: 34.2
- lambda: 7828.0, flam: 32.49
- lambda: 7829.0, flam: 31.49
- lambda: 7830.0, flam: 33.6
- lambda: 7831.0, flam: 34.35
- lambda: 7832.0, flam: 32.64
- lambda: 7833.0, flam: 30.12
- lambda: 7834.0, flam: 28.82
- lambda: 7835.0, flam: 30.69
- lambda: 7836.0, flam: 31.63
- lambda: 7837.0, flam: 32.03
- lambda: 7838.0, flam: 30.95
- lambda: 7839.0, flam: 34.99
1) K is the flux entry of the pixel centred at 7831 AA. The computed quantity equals 34.35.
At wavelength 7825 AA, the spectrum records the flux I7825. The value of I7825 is 35.51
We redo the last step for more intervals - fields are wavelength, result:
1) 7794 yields 32.66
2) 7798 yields 32.21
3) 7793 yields 30.98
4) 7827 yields 34.2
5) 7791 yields 33.22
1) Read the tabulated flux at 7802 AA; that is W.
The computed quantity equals 32.75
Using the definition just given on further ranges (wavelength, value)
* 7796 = 34.66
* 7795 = 31.93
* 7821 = 33.18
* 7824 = 32.24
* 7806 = 32.67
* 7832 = 32.64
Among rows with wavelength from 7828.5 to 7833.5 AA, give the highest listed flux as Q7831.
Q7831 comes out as 34.35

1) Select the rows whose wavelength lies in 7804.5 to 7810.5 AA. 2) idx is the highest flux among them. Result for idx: 33.77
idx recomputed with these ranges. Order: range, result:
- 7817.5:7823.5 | 33.6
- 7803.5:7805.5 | 33.64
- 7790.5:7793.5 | 33.22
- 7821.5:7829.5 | 35.51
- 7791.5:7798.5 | 34.85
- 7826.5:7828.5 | 34.2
